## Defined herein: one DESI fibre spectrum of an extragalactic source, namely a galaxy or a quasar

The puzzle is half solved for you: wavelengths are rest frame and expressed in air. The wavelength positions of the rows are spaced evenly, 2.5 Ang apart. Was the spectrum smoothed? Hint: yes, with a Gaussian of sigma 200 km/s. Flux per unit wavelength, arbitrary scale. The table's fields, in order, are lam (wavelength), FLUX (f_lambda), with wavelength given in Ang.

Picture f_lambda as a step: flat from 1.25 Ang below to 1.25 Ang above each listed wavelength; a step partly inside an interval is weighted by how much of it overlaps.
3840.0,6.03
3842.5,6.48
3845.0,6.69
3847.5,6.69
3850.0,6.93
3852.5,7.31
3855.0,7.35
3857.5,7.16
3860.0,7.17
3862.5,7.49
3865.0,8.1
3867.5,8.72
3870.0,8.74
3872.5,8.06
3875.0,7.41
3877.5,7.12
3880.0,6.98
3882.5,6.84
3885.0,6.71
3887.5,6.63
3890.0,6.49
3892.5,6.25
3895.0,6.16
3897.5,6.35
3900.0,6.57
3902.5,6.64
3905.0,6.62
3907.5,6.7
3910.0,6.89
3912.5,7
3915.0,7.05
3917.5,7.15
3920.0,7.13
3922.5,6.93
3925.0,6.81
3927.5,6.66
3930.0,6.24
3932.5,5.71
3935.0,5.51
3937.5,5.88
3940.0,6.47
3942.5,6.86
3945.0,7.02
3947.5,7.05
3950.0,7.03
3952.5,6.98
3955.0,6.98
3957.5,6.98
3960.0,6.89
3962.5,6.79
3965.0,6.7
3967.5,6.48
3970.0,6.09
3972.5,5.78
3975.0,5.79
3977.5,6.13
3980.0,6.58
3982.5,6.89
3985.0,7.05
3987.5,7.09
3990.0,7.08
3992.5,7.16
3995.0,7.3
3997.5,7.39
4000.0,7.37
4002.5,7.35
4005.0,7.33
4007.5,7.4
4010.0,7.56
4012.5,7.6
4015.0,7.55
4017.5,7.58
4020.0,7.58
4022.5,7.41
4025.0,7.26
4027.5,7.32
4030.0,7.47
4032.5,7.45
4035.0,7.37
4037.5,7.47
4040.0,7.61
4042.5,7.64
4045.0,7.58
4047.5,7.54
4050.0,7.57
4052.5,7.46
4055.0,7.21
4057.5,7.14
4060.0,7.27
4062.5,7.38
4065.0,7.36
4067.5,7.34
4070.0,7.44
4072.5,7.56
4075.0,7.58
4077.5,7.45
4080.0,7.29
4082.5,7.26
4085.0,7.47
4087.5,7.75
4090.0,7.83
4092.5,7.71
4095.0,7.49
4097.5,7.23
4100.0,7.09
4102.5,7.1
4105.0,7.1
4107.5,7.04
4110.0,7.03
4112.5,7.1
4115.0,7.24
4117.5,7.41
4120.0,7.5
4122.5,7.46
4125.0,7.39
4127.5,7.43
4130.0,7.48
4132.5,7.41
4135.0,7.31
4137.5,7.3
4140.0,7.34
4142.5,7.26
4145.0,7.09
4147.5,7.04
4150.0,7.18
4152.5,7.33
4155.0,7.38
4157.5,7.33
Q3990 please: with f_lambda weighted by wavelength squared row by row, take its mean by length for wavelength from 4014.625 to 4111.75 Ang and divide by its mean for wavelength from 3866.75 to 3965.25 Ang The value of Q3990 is 1.17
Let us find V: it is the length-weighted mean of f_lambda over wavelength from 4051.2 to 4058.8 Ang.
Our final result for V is 7.27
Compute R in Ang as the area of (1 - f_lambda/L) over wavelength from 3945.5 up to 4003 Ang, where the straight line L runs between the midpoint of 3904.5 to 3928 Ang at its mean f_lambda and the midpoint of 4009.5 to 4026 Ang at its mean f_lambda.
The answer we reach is 3.4 Ang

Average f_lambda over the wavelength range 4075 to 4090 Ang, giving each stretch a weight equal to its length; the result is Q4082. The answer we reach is 7.49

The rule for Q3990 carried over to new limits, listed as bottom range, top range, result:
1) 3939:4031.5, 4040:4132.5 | 1.11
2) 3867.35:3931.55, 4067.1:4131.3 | 1.18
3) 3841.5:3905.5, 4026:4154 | 1.16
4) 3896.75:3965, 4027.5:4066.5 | 1.17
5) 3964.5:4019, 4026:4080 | 1.10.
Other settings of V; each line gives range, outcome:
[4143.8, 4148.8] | 7.07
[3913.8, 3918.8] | 7.1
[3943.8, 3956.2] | 7.01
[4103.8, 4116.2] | 7.1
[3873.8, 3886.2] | 7.01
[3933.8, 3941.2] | 5.95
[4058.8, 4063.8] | 7.33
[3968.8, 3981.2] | 6.07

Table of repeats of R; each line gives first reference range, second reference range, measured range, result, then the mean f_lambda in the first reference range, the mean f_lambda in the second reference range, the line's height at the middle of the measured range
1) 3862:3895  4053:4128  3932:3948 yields 2.1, 7.3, 7.36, 7.32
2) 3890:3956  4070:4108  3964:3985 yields 1.6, 6.64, 7.41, 6.87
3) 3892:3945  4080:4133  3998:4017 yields -1.4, 6.57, 7.36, 6.94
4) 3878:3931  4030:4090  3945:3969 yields 0.3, 6.71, 7.45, 6.96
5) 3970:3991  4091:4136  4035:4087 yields -3.3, 6.52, 7.31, 7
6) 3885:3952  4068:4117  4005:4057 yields -2.8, 6.61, 7.36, 7.09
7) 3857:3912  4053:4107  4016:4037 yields -0.4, 7.08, 7.38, 7.3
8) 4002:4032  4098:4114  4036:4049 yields -0.4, 7.45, 7.09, 7.35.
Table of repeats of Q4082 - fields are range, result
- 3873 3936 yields 6.68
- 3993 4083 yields 7.43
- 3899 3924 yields 6.87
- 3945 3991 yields 6.69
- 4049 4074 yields 7.37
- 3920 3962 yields 6.64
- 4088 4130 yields 7.33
